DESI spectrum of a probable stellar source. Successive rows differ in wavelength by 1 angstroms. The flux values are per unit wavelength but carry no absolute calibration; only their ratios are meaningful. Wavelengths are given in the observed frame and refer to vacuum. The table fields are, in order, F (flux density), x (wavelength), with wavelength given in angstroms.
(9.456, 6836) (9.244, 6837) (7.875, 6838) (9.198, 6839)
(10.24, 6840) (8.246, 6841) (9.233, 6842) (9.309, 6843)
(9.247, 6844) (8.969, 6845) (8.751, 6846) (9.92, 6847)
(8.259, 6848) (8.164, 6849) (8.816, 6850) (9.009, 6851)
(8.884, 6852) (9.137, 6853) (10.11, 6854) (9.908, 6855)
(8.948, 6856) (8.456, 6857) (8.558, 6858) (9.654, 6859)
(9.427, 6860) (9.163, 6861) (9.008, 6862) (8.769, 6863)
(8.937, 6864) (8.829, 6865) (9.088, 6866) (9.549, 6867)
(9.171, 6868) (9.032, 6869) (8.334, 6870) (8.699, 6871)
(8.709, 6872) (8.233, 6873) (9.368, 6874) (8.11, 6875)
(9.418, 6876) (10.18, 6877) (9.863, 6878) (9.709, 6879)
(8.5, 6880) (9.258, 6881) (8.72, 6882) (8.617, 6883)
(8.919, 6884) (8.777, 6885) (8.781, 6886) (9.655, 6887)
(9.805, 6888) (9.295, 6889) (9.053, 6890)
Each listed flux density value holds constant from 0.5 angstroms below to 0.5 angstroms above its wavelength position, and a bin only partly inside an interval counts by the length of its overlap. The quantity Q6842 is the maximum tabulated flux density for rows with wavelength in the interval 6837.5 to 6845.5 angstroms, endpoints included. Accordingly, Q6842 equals 10.24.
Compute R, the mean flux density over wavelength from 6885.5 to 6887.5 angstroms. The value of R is 9.22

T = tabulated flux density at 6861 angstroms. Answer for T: 9.163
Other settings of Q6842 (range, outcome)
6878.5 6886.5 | 9.709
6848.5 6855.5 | 10.11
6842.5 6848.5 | 9.92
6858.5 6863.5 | 9.654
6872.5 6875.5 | 9.368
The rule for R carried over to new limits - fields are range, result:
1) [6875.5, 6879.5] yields 9.79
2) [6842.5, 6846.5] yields 9.07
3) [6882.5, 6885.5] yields 8.77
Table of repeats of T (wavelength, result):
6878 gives 9.863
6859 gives 9.654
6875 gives 8.11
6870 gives 8.334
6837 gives 9.244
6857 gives 8.456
